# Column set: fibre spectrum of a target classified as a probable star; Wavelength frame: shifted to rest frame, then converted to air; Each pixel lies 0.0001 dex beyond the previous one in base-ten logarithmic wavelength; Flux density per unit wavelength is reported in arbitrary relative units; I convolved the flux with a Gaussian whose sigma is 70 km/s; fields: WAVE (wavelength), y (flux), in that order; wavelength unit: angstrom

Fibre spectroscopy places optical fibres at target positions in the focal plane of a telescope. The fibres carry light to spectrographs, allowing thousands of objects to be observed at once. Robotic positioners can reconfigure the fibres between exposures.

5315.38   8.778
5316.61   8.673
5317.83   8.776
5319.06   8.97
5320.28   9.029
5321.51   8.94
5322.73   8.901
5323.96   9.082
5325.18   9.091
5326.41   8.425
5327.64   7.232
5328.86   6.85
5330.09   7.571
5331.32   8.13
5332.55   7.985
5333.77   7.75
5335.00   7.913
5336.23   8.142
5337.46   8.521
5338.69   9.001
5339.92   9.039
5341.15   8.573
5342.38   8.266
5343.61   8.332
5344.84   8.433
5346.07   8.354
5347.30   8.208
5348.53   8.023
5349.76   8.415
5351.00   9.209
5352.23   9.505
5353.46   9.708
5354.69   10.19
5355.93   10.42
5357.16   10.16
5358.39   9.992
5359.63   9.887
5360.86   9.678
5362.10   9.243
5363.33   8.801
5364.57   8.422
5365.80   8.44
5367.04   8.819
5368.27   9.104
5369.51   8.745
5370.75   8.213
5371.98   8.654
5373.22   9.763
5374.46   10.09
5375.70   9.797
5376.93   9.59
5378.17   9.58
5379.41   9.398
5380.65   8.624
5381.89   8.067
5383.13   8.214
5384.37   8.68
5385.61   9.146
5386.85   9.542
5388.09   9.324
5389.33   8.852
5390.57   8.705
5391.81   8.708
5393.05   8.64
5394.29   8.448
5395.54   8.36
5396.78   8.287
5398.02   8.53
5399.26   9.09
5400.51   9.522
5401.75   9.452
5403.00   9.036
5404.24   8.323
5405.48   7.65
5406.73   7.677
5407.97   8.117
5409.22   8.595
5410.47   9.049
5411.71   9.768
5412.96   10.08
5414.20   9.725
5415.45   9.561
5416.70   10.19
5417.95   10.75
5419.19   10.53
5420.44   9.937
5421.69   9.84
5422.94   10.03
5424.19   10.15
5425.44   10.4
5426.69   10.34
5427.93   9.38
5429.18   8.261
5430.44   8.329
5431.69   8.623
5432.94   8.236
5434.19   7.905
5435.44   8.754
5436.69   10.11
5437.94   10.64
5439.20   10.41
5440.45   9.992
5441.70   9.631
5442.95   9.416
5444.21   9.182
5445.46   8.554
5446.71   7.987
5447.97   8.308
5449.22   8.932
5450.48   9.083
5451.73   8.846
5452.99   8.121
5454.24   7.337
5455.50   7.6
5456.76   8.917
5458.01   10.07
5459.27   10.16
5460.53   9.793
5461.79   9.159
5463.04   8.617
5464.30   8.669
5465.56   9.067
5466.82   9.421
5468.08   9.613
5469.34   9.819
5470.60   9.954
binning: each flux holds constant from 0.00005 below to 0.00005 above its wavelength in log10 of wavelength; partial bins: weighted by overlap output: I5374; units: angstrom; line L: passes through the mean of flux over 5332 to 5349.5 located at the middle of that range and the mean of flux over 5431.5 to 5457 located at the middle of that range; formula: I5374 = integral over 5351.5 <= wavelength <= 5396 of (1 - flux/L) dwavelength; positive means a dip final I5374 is -3.4 angstrom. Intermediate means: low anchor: 8.33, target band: 9.16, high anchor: 8.89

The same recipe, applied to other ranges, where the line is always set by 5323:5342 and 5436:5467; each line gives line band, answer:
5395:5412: 0.2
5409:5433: -2.0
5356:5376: -1.8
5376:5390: -0.7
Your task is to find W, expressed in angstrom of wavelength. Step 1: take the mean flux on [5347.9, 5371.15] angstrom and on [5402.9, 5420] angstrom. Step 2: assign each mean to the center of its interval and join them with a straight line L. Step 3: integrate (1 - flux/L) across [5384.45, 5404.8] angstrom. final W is 0.8 angstrom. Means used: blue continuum 9.22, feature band 8.87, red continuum 9.23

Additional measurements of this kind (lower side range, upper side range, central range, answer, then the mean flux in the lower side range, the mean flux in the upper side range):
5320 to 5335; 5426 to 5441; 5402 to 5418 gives -0.1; 8.22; 9.25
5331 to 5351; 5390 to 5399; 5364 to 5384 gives -1.2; 8.35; 8.55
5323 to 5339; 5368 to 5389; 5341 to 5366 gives -1.4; 8.13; 9.08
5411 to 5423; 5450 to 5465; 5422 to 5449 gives 0.7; 10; 8.86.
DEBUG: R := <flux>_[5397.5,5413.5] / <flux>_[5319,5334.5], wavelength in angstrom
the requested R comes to 1.07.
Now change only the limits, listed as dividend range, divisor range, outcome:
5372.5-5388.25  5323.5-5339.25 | 1.13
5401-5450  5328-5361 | 1.06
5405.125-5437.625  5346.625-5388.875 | 1.02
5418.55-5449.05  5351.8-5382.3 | 1.01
